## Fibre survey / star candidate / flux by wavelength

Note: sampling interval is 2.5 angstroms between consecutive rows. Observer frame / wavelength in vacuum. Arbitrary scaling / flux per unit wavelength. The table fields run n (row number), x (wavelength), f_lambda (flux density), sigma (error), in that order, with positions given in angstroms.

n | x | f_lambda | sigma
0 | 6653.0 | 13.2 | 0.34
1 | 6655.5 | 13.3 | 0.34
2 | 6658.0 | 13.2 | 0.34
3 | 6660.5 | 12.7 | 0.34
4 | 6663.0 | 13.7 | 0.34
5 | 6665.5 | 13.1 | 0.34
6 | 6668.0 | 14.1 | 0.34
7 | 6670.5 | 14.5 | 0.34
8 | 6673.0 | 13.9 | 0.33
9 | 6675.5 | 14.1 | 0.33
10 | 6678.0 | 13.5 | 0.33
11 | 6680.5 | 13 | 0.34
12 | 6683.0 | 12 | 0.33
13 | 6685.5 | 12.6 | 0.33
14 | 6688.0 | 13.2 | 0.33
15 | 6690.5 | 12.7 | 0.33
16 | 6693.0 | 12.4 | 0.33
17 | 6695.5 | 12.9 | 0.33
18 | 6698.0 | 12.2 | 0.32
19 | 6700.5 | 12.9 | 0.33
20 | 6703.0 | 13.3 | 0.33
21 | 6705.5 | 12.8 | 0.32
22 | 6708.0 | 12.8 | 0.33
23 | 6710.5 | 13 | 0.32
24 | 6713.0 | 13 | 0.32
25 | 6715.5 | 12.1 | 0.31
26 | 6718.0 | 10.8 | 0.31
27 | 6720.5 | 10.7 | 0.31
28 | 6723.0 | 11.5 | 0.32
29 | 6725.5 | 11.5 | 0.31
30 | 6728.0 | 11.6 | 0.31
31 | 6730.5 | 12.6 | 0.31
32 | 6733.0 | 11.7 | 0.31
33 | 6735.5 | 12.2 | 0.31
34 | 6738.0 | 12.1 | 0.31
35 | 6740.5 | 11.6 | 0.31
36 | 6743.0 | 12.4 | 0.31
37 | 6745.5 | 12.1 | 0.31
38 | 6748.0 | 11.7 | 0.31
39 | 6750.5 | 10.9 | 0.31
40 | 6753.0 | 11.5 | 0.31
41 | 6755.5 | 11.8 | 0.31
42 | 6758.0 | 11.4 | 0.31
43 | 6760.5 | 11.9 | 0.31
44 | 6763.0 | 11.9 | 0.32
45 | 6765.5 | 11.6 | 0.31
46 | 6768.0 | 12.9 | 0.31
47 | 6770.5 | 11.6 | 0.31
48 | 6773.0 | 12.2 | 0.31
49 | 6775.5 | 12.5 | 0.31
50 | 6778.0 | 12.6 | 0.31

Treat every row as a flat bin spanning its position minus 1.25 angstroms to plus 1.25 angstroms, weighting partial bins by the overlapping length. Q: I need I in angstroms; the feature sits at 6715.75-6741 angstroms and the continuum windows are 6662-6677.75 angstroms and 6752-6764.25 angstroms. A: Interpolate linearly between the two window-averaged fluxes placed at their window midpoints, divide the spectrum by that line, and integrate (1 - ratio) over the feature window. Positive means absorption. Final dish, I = 1.6 angstroms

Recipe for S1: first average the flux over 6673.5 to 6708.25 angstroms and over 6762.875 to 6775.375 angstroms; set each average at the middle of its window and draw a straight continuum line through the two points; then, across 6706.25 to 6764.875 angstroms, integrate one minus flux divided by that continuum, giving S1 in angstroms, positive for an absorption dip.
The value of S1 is 2.7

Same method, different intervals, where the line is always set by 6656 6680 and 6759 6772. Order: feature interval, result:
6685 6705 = 0.6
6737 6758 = 0.9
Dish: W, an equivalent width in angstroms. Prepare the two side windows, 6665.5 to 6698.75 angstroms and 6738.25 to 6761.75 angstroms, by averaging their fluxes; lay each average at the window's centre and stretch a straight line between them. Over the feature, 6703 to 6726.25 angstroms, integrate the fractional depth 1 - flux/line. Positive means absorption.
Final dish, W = 0.7 angstroms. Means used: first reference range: 13.2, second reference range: 11.7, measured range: 12.1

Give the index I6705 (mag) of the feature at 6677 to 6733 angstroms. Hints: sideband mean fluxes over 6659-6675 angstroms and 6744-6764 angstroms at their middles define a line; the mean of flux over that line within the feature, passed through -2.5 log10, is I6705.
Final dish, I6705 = 0.035 mag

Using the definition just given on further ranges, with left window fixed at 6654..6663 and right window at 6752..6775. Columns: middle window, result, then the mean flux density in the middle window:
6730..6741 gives 0.018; 12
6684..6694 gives 0.006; 12.7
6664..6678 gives -0.072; 13.9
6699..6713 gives -0.031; 13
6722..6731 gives 0.054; 11.7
